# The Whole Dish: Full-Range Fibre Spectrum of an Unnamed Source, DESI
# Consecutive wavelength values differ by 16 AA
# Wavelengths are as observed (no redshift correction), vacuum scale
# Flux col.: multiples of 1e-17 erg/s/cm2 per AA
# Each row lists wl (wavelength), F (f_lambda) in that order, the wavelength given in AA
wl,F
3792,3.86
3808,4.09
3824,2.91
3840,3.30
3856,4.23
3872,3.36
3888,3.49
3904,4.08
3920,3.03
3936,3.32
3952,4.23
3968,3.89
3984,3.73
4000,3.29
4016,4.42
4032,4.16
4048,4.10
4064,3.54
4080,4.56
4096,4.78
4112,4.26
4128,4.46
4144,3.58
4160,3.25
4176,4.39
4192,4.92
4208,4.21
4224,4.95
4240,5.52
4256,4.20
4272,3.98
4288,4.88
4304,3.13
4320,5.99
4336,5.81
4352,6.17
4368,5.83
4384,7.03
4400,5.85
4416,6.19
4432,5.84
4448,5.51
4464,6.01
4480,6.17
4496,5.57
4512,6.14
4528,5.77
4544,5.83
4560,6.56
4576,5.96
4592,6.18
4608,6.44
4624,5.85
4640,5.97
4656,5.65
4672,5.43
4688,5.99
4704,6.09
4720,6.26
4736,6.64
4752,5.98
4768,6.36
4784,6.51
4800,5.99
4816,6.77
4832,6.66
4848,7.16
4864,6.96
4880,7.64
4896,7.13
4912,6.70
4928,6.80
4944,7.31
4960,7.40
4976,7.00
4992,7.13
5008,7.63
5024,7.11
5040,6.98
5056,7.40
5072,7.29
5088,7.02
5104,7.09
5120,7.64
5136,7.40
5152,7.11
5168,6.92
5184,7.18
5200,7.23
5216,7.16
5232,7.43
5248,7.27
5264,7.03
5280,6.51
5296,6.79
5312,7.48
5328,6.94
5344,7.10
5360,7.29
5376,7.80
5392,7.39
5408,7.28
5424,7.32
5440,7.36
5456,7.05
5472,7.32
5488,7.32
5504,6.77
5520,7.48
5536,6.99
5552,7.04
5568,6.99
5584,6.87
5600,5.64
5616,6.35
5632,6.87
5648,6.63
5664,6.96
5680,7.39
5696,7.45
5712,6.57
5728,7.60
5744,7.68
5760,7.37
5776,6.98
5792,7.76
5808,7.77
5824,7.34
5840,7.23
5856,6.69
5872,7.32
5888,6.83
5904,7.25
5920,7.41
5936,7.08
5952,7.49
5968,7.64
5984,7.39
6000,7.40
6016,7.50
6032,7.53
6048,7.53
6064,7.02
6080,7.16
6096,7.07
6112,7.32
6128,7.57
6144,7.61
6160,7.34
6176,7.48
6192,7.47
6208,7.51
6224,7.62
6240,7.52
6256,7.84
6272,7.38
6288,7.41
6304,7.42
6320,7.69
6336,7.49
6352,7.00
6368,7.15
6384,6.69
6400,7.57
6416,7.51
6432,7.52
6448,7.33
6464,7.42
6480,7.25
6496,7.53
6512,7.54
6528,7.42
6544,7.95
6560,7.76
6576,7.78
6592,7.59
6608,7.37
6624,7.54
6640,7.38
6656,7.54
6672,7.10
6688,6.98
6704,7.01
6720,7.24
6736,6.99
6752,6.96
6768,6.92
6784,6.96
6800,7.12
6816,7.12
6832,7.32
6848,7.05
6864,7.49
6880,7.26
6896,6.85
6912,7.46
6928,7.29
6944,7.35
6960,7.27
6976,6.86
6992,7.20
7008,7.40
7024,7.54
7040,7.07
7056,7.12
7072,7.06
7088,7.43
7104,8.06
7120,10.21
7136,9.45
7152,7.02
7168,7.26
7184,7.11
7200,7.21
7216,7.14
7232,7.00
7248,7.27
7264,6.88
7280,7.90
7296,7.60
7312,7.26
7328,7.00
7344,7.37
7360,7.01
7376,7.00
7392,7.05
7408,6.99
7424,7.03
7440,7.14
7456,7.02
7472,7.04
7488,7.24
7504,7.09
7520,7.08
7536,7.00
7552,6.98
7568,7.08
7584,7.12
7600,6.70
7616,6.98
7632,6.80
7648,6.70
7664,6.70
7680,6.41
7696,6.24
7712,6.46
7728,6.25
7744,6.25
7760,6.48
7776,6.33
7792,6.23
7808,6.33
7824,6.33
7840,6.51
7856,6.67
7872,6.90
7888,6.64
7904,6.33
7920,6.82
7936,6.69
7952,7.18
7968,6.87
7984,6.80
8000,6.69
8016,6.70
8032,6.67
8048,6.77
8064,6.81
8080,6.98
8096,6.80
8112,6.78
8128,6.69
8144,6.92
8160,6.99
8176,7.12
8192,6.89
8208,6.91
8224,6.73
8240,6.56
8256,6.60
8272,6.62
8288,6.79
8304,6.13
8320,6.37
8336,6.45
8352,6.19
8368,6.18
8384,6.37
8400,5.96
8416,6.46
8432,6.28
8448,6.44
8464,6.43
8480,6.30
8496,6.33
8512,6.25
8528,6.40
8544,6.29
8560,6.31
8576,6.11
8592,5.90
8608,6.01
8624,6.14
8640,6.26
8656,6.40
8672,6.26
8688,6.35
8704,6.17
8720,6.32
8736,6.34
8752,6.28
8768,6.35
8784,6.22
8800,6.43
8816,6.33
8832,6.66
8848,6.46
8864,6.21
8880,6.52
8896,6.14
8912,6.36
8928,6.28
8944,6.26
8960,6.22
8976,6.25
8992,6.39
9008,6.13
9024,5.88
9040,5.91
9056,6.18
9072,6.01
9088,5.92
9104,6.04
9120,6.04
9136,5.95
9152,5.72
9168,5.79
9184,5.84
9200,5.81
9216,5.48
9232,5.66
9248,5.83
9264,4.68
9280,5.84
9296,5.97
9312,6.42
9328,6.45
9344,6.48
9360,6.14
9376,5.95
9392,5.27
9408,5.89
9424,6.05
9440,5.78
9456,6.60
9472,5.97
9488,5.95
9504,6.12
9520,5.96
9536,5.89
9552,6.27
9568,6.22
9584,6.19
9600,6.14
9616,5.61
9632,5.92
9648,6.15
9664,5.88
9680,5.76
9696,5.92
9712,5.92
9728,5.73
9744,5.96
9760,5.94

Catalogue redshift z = 0.084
